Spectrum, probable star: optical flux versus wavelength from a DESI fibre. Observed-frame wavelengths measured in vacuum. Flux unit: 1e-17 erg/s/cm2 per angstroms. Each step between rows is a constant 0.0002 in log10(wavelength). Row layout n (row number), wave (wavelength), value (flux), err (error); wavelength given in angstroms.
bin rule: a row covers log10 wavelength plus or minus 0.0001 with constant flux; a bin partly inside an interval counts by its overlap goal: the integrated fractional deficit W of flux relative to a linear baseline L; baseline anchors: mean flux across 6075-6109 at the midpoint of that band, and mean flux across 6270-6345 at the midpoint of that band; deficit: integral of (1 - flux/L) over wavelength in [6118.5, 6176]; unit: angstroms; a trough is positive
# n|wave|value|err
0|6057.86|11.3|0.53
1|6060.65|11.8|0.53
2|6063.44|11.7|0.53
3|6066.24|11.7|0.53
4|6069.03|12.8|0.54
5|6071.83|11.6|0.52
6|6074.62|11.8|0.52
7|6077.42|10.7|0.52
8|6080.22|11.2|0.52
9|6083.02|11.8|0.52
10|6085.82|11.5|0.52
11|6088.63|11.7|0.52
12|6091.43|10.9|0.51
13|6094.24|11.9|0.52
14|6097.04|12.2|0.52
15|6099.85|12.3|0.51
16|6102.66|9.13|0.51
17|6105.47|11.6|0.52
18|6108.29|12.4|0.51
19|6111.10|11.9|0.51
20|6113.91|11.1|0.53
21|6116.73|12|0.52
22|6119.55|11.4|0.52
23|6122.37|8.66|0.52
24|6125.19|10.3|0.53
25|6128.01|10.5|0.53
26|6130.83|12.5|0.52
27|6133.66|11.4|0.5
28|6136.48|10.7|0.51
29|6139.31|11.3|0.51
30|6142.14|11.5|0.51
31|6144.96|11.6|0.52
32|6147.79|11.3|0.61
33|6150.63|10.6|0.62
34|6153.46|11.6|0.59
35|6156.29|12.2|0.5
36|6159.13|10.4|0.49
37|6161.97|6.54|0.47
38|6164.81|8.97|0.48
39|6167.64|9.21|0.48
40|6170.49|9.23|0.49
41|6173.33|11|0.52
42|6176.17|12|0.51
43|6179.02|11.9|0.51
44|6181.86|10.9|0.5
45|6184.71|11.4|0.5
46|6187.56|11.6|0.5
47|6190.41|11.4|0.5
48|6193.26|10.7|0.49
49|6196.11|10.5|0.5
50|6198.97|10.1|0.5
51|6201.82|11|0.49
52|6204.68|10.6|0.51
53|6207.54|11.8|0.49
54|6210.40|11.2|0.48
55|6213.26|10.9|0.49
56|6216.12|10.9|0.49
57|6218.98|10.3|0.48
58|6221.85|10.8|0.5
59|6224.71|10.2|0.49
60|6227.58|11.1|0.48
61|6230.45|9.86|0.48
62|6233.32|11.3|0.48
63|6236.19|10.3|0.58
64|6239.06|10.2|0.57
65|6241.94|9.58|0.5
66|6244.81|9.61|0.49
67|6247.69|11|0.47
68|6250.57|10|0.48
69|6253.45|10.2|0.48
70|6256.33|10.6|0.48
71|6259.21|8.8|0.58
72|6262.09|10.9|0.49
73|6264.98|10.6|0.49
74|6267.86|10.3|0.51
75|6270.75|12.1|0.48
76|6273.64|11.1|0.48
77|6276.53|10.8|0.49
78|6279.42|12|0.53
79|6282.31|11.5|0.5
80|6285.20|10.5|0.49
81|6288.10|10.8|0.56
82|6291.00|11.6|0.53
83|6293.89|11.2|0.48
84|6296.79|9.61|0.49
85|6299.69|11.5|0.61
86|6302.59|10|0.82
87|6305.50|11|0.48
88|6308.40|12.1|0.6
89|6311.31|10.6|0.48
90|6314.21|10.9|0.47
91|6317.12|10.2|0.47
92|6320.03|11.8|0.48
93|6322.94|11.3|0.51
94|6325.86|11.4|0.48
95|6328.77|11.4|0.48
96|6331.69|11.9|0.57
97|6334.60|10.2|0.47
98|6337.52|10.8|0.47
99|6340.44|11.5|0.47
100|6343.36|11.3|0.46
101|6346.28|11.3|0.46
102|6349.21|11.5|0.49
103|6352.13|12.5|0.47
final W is 3.95 angstroms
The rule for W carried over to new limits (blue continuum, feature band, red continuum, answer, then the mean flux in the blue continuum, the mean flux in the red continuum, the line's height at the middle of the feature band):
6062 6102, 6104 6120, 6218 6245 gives -0.5 angstroms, 11.7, 10.4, 11.4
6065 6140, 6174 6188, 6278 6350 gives -0.3 angstroms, 11.4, 11.1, 11.3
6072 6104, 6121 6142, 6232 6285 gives 0.7 angstroms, 11.4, 10.6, 11.2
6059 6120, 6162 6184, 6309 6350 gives 2.3 angstroms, 11.6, 11.2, 11.4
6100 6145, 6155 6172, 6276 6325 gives 2.6 angstroms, 11.1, 11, 11.1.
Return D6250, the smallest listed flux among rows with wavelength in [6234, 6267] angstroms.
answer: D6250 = 8.8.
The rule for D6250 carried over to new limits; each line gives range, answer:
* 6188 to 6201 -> 10.1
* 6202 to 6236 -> 9.86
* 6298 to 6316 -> 10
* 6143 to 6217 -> 6.54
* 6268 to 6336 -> 9.61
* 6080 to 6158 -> 8.66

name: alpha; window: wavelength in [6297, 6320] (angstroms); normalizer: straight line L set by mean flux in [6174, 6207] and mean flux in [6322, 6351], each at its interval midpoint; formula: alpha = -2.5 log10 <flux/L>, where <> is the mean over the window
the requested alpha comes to 0.03 mag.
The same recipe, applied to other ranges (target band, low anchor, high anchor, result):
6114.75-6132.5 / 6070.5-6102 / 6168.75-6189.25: 0.05 mag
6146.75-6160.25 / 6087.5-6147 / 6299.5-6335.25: 0.00 mag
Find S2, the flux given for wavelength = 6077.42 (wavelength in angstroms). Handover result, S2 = 10.7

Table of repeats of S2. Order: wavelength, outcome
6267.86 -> 10.3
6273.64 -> 11.1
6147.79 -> 11.3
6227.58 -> 11.1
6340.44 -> 11.5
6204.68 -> 10.6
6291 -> 11.6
